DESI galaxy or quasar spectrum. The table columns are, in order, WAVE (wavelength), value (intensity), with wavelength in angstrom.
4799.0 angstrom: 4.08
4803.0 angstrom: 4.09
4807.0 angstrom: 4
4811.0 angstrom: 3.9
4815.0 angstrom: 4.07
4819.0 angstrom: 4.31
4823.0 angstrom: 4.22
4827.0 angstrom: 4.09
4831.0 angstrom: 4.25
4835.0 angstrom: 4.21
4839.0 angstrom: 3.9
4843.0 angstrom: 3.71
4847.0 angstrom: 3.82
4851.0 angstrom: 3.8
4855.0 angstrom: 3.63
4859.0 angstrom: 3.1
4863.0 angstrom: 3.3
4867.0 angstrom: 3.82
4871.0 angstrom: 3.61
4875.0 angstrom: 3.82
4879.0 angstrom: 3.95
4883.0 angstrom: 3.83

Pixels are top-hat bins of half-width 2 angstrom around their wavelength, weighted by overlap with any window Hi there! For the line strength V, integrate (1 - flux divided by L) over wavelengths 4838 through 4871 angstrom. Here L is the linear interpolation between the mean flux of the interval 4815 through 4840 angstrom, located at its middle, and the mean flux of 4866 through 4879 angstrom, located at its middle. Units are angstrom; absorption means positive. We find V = 2.6 angstrom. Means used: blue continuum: 4.17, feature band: 3.63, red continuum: 3.78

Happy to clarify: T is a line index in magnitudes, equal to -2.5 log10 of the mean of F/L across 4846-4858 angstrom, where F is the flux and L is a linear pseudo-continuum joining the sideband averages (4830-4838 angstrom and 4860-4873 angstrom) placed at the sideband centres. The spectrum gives 0.04 mag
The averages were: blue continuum 4.19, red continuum 3.54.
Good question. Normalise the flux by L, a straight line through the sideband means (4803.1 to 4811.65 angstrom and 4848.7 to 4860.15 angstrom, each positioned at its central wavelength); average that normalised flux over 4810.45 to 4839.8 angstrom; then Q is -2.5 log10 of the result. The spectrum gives -0.09 mag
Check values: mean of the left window 3.99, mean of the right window 3.55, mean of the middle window 4.14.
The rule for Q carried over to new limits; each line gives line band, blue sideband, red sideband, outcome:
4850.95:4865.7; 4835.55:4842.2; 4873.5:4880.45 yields 0.14 mag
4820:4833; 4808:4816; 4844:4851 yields -0.08 mag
